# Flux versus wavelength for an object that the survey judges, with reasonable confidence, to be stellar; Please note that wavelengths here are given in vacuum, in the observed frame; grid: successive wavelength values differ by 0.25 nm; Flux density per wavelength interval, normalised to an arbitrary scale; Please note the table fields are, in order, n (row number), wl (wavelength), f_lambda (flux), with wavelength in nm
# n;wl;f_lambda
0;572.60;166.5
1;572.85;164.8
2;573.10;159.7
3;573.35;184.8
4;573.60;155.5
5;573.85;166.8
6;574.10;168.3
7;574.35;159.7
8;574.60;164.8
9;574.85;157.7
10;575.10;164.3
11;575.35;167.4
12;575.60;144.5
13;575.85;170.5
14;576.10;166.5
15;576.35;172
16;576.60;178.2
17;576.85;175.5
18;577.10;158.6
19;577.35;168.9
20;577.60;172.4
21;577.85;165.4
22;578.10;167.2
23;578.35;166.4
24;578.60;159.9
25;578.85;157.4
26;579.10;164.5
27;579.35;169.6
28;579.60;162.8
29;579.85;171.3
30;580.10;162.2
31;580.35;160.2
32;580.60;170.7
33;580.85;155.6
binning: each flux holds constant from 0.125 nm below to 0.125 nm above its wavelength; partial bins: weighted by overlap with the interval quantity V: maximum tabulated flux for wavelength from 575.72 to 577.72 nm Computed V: 178.2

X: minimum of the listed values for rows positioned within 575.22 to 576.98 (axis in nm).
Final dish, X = 144.5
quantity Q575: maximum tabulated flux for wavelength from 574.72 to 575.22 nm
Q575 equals 164.3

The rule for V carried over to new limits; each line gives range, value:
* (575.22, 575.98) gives 170.5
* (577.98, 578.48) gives 167.2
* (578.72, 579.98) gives 171.3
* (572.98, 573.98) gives 184.8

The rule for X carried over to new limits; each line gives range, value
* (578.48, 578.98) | 157.4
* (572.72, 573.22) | 159.7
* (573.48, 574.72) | 155.5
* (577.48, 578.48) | 165.4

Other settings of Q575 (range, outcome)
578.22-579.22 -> 166.4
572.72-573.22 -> 164.8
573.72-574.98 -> 168.3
